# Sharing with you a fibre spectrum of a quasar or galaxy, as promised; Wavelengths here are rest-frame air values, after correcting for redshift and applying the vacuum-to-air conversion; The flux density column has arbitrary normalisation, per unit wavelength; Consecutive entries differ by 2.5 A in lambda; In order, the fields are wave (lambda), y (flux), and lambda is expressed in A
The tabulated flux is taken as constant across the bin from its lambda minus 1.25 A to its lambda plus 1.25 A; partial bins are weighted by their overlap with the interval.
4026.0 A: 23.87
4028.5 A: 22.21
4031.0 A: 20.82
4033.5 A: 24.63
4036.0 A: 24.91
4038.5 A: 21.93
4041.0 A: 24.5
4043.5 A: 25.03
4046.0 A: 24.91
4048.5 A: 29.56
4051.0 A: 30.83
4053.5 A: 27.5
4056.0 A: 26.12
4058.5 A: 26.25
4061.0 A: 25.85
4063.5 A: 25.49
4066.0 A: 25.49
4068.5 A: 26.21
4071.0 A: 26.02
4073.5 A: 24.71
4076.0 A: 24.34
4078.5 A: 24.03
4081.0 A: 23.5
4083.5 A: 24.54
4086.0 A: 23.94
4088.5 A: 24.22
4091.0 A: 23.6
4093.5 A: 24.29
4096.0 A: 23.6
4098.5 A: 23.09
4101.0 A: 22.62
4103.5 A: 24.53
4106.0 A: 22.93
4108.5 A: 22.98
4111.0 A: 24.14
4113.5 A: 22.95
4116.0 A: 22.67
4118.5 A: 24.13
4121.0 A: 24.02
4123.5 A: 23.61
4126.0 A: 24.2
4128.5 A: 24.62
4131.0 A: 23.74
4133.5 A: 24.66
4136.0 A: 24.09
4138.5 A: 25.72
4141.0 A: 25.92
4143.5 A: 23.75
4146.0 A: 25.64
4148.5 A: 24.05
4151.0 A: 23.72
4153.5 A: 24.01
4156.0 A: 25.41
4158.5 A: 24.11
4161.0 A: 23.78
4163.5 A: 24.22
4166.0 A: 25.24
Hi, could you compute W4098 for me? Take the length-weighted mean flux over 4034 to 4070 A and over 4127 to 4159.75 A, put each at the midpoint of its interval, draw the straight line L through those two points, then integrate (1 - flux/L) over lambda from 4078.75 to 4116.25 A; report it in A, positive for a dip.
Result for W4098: 2.5 A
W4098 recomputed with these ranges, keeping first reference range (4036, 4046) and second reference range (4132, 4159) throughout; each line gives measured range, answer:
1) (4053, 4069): -1.2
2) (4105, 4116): 0.6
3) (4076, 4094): 0.2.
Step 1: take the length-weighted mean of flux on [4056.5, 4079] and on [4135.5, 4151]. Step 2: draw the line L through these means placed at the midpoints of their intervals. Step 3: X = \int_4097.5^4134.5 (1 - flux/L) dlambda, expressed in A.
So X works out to 2.04 A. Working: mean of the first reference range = 25.4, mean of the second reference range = 24.8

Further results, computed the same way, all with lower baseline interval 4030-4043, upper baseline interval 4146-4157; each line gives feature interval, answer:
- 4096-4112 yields 0.4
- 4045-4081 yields -3.7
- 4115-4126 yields 0.2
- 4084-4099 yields 0.1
